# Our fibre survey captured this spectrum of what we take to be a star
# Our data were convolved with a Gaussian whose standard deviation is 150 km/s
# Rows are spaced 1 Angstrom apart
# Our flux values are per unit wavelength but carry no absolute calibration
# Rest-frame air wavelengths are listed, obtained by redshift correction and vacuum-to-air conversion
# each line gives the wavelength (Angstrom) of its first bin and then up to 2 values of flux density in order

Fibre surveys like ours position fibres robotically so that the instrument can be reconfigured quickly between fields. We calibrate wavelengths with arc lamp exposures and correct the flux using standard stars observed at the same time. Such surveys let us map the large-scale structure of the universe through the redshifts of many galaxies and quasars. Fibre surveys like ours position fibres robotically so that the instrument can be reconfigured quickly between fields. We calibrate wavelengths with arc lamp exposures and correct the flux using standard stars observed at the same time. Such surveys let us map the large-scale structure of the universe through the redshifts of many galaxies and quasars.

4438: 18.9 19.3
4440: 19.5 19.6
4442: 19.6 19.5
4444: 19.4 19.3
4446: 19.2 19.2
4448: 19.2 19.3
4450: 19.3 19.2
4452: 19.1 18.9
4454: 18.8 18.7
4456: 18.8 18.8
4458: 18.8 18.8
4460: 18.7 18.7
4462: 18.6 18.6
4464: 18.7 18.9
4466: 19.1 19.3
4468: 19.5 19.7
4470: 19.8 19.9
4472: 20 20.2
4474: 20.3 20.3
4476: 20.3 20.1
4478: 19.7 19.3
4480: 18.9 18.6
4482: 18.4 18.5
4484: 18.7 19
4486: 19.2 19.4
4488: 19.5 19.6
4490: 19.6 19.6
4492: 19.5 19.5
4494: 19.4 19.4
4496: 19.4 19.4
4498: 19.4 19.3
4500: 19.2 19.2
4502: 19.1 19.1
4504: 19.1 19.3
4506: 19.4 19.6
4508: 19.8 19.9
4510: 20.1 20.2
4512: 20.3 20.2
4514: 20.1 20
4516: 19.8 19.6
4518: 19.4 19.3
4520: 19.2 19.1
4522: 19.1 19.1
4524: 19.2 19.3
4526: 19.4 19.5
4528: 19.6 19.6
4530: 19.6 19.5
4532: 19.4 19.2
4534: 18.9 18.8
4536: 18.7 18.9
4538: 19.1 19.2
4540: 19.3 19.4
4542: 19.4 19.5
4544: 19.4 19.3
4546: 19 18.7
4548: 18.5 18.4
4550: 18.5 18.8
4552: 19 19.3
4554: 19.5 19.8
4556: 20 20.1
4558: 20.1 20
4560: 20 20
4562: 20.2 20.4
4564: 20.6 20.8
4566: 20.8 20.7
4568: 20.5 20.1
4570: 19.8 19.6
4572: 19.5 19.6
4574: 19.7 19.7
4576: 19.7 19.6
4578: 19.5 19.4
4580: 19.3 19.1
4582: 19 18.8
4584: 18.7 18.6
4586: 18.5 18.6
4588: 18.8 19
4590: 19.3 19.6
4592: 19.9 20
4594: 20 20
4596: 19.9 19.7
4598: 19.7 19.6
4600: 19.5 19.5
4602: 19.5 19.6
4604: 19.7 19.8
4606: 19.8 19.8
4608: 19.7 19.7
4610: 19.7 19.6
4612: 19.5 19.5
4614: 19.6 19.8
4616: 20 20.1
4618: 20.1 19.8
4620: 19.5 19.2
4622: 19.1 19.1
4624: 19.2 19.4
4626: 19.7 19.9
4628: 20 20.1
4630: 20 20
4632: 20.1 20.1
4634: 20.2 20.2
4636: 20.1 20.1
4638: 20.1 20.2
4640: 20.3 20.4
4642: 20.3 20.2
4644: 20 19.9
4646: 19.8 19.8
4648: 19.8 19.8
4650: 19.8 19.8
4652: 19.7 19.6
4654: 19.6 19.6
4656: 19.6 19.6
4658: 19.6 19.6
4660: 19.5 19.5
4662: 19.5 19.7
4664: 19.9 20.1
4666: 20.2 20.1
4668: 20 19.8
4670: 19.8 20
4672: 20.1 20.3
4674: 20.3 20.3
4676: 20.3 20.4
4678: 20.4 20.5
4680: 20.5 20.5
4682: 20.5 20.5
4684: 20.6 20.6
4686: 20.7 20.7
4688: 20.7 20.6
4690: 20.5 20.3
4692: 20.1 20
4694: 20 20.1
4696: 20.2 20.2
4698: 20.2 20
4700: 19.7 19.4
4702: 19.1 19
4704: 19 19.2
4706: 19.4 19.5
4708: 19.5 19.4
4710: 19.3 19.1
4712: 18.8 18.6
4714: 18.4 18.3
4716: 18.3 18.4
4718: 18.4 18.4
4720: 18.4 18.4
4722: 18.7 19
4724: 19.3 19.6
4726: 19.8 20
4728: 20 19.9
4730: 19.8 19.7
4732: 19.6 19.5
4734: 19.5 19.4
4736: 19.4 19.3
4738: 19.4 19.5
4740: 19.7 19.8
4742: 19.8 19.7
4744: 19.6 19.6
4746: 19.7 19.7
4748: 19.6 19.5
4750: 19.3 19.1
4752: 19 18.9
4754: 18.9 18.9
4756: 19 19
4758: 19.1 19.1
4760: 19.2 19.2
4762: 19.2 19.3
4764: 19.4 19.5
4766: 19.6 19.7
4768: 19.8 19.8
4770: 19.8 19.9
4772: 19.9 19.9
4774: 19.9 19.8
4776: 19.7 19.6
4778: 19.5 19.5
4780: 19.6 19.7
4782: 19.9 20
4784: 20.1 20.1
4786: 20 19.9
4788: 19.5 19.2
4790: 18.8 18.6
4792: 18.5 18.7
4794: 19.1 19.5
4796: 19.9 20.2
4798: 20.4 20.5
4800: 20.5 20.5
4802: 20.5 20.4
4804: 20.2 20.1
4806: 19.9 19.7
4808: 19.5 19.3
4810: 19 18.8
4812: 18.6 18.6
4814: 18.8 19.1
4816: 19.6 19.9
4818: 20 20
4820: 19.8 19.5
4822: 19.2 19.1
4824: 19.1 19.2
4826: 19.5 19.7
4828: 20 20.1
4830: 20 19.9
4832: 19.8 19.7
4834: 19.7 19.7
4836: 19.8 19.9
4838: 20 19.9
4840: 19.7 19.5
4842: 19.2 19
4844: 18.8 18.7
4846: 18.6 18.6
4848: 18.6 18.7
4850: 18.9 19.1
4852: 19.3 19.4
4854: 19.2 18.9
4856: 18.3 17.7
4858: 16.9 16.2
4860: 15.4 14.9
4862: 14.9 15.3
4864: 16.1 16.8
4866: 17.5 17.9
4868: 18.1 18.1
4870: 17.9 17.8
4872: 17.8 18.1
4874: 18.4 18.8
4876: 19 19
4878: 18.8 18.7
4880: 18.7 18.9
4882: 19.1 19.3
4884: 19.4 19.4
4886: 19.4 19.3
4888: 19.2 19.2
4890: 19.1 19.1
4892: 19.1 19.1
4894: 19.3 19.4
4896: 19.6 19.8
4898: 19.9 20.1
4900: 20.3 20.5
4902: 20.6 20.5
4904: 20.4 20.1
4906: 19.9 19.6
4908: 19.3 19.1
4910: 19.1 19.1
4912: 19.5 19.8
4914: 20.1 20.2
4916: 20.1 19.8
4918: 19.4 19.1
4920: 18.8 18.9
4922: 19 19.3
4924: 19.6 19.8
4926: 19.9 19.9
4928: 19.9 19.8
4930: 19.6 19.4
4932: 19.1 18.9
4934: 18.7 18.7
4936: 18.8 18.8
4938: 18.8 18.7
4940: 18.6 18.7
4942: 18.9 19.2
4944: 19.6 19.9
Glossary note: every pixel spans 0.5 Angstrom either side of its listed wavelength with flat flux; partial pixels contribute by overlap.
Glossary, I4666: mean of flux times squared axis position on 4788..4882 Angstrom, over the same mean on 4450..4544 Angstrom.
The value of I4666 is 1.13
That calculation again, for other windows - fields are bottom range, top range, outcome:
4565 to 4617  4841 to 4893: 1.05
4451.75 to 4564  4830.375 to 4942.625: 1.15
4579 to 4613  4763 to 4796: 1.09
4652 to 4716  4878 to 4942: 1.07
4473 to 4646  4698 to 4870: 1.08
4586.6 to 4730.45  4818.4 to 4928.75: 1.06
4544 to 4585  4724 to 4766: 1.07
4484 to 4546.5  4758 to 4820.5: 1.14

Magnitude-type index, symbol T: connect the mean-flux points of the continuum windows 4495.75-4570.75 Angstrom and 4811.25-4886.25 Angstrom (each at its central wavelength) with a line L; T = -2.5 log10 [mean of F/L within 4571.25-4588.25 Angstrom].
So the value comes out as 0.01 mag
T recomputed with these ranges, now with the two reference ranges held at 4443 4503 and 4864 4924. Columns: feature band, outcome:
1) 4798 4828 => -0.03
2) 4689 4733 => -0.01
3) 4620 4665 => -0.03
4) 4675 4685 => -0.07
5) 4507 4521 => -0.03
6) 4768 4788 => -0.03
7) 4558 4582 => -0.04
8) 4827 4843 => -0.03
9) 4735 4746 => -0.02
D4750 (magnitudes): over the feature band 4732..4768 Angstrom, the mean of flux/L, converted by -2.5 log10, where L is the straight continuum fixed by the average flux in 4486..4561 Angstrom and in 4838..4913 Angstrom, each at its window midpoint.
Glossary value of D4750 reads -0.02 mag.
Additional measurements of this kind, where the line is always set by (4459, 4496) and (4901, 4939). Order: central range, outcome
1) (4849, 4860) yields 0.07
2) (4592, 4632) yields -0.02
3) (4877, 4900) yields 0.01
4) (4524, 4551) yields 0.01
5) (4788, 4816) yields 0.00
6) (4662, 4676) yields -0.03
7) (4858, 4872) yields 0.17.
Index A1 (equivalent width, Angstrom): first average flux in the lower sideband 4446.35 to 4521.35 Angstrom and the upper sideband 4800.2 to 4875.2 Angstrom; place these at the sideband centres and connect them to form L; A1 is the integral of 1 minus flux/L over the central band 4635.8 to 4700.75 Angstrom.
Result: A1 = -3.35 Angstrom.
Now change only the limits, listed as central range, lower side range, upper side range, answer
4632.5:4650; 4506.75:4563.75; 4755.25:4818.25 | -0.5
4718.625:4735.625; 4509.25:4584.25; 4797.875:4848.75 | 0.2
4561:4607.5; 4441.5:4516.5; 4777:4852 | -0.5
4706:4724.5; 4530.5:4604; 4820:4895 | 0.3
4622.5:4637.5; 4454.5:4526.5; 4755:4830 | -0.3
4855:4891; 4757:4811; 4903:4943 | 2.7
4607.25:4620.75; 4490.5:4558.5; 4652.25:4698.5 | 0.1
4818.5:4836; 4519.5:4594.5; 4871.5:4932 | -0.2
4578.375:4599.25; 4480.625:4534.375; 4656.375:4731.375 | 0.3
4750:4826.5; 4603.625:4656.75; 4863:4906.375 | -0.9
